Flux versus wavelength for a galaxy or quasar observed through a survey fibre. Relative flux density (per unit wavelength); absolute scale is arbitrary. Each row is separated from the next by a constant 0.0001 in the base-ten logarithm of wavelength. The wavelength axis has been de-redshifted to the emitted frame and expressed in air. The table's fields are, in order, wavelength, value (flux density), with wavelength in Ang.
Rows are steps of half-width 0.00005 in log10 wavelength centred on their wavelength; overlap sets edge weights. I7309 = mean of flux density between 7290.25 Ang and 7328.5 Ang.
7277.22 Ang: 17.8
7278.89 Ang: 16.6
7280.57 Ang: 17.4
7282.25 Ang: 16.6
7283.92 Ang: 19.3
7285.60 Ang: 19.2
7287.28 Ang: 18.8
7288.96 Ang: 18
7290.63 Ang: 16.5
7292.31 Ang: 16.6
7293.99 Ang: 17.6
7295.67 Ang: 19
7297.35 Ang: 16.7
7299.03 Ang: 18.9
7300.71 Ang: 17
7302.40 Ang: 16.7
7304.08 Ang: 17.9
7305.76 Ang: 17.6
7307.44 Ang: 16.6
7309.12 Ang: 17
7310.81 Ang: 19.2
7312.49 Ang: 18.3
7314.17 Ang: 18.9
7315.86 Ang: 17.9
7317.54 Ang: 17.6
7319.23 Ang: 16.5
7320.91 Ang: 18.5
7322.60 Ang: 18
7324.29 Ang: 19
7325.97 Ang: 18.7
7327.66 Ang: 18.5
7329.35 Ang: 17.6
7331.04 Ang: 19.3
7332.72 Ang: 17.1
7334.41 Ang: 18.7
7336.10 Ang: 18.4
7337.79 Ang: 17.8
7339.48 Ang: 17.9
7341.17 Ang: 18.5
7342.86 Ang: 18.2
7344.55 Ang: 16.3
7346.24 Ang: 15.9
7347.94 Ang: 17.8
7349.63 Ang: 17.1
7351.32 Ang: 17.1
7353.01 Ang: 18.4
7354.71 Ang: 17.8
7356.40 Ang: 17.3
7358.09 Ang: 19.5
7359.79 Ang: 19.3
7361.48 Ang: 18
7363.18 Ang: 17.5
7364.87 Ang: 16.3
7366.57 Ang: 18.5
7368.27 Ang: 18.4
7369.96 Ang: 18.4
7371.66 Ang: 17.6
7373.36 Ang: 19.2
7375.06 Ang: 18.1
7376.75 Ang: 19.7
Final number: 17.8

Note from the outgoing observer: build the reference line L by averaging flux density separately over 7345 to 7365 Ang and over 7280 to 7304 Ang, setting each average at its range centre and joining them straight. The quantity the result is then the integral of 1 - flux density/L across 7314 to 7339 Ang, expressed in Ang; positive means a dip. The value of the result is -0.6 Ang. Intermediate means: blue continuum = 17.7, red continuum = 17.7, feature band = 18.1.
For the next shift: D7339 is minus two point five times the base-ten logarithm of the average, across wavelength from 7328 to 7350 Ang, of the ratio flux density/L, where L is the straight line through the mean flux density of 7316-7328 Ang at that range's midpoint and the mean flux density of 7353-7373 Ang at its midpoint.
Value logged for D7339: 0.02 mag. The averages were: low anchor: 18.1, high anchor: 18.1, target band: 17.8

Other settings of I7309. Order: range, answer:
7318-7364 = 17.9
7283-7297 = 18.1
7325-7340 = 18.2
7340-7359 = 17.6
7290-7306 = 17.5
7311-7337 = 18.2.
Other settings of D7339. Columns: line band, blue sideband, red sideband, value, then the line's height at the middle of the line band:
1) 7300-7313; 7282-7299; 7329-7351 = 0.02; 17.9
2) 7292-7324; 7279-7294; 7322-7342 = 0.02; 18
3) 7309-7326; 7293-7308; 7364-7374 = -0.03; 17.7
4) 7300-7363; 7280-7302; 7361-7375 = 0.00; 17.9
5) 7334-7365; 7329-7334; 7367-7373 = 0.02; 18.2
